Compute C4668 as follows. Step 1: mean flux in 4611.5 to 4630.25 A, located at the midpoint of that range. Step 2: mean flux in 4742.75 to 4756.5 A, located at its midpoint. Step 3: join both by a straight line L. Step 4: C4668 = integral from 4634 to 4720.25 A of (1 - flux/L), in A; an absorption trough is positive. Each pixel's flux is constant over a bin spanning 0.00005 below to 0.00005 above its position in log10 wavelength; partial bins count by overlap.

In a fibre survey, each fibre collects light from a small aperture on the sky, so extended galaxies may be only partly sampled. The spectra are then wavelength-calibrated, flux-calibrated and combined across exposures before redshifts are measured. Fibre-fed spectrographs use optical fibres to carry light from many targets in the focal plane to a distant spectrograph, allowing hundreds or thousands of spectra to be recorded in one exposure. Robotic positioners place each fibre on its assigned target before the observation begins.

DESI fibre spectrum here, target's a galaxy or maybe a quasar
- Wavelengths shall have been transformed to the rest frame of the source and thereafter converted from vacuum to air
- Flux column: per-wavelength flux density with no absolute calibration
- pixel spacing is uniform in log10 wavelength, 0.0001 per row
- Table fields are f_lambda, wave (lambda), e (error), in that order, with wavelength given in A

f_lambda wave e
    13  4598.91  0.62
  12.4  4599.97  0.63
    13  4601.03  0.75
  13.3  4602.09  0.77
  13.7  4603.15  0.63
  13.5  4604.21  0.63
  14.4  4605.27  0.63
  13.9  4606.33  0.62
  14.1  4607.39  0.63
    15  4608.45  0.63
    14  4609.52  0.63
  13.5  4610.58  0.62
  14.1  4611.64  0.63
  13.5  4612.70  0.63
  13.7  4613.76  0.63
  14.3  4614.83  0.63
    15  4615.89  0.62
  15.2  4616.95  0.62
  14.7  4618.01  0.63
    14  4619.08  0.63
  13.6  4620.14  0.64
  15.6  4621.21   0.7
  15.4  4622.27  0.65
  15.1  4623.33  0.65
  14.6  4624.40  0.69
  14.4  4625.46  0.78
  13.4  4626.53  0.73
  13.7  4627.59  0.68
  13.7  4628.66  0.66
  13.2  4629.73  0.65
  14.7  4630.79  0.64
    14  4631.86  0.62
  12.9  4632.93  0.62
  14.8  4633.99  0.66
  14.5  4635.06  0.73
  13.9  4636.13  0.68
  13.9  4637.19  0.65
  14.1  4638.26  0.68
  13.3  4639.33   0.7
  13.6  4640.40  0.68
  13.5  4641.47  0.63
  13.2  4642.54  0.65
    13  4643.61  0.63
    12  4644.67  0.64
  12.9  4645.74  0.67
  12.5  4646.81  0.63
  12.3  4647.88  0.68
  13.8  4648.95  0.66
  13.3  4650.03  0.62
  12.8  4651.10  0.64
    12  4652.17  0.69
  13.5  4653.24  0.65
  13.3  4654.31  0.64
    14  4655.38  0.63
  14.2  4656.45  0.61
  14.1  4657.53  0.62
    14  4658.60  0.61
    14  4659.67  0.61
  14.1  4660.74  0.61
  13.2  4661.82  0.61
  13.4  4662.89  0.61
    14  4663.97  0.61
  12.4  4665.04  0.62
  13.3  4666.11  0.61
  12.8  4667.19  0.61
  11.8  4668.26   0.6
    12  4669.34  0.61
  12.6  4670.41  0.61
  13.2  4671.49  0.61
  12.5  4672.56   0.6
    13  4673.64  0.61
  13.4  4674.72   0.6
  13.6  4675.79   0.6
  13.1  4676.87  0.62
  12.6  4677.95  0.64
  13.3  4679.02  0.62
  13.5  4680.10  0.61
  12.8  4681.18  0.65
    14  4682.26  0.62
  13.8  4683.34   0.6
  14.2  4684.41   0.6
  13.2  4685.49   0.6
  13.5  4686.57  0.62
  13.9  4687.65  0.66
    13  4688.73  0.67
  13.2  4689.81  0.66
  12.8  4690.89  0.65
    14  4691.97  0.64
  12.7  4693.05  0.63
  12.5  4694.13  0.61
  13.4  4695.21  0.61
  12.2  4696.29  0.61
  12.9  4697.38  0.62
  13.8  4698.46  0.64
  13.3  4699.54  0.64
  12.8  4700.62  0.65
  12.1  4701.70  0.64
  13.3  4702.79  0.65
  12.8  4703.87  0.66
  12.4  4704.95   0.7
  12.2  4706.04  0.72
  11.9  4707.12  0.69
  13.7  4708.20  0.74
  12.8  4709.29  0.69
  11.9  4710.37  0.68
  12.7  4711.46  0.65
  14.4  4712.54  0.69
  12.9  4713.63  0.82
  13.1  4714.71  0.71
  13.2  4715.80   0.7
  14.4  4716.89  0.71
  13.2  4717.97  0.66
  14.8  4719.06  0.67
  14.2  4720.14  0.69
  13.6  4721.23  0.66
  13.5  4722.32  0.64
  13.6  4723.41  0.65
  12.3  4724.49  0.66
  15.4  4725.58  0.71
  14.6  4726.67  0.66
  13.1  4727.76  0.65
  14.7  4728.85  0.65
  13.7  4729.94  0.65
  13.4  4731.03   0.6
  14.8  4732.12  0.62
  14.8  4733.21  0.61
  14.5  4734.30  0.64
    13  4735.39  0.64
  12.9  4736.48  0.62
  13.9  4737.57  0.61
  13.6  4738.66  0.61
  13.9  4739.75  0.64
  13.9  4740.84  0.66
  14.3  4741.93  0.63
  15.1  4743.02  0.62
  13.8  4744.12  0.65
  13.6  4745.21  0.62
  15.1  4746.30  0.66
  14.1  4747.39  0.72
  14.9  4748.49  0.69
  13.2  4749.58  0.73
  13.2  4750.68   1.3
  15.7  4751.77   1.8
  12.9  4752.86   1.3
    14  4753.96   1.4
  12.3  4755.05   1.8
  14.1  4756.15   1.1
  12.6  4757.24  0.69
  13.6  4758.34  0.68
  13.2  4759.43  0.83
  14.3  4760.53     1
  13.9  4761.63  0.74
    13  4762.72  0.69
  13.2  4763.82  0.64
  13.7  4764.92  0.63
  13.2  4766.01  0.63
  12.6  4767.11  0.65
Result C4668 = 5.7 A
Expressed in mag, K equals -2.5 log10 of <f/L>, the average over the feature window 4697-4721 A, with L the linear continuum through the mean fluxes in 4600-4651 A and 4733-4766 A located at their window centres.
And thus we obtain 0.05 mag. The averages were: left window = 13.8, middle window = 13.1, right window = 13.8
